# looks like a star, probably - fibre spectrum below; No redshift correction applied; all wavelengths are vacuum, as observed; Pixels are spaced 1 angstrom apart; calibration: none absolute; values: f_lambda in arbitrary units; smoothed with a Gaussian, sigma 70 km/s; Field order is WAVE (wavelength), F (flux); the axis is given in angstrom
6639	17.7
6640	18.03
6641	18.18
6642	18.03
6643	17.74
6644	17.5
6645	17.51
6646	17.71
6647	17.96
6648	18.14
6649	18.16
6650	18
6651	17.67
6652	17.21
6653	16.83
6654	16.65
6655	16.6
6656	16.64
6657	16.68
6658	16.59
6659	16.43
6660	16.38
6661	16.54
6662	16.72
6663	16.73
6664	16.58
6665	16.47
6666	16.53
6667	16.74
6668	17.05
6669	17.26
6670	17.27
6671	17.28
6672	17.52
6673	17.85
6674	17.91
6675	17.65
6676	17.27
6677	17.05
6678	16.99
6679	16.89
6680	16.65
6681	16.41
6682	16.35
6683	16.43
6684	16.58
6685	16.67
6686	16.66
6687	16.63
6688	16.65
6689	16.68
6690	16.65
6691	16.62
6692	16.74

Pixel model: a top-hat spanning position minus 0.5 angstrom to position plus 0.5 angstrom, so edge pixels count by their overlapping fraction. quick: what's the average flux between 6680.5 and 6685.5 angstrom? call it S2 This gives 16.5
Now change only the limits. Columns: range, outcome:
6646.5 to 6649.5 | 18.1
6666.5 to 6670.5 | 17.1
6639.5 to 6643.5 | 18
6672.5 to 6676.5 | 17.7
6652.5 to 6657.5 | 16.7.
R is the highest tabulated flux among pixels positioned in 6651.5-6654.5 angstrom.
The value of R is 17.21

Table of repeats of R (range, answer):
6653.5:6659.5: 16.68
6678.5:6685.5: 16.89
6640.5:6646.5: 18.18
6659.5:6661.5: 16.54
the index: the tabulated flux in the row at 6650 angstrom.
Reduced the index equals 18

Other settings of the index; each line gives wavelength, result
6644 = 17.5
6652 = 17.21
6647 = 17.96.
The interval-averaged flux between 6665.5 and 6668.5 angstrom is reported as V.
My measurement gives 16.8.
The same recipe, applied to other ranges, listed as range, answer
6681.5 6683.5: 16.4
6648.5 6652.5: 17.8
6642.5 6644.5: 17.6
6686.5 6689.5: 16.7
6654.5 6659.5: 16.6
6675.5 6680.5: 17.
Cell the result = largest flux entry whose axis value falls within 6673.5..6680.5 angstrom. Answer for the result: 17.91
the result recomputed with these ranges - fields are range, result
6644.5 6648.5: 18.14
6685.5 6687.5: 16.66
